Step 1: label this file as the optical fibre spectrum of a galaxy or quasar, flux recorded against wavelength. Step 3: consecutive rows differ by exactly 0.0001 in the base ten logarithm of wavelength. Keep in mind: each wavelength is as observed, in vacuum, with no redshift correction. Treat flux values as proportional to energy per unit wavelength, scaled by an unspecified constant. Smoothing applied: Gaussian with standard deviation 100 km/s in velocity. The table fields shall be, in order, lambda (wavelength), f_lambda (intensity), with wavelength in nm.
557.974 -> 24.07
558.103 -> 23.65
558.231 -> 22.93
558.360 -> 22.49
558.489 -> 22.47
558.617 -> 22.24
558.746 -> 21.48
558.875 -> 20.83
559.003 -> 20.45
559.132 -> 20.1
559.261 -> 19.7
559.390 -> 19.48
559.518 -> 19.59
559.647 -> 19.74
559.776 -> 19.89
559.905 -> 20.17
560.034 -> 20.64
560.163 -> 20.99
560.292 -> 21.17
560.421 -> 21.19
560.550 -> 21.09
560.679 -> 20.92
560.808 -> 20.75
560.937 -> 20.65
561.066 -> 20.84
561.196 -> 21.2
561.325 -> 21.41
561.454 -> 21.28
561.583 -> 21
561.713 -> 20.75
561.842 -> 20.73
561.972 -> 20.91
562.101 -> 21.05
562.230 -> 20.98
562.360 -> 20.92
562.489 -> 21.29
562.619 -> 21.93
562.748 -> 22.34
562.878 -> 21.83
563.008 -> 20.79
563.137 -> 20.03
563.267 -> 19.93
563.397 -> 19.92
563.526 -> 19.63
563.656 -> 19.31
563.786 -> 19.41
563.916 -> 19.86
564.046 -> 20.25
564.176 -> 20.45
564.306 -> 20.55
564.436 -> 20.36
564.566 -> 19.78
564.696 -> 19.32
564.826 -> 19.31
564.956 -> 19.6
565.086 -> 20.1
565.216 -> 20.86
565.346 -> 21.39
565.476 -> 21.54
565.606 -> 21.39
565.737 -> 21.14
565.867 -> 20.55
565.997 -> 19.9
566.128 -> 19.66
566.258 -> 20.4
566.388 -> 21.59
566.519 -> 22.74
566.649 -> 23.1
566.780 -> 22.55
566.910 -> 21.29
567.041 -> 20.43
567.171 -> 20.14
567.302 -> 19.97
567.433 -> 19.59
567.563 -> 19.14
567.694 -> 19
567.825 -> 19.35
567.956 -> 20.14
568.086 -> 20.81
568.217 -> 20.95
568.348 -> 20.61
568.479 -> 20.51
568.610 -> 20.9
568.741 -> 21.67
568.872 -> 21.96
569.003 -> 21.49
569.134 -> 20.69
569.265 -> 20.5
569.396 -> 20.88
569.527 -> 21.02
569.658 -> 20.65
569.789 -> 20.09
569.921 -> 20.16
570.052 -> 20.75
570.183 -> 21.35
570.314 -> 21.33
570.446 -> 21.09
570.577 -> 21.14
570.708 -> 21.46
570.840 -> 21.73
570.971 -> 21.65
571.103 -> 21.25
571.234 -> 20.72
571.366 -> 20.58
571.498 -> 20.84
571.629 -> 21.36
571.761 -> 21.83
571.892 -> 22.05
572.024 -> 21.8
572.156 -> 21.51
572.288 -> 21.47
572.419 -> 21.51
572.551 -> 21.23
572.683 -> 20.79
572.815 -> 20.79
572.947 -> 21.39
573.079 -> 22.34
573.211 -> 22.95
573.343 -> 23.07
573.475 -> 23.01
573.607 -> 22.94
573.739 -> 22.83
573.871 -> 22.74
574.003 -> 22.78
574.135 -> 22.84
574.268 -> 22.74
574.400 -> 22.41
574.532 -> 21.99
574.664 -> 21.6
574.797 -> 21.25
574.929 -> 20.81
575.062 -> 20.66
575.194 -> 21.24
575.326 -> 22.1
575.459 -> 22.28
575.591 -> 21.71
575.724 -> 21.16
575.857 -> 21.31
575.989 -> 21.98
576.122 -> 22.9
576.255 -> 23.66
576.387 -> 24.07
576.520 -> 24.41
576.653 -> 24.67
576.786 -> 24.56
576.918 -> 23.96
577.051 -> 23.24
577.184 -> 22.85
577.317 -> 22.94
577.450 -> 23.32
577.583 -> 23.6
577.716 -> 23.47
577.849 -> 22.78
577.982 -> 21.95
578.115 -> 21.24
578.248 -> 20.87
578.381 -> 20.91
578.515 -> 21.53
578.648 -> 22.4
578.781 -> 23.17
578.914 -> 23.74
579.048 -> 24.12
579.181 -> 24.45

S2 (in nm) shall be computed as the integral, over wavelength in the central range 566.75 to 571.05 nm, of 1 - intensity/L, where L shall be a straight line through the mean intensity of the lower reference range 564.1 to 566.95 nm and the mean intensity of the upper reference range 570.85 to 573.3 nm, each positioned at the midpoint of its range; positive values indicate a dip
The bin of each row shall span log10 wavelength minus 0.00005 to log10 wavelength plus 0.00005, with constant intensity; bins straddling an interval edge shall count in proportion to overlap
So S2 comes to 0.08 nm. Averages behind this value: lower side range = 20.8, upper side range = 21.5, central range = 20.7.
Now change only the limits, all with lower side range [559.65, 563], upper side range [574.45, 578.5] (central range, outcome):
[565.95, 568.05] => 0.09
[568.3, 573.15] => 0.16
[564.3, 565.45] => 0.06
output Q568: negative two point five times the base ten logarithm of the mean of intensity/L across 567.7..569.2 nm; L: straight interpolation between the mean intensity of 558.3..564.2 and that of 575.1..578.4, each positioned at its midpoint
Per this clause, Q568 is 0.05 mag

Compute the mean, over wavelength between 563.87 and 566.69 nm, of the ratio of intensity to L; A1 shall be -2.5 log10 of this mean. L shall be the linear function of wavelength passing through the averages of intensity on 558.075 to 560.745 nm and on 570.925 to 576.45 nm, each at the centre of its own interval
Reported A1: 0.04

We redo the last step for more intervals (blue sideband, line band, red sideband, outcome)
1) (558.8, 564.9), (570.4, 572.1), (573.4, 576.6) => 0.023 mag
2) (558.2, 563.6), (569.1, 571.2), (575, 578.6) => 0.044 mag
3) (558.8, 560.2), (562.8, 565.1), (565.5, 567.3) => 0.039 mag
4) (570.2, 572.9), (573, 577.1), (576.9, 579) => -0.028 mag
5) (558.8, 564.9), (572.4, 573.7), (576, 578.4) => 0.018 mag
